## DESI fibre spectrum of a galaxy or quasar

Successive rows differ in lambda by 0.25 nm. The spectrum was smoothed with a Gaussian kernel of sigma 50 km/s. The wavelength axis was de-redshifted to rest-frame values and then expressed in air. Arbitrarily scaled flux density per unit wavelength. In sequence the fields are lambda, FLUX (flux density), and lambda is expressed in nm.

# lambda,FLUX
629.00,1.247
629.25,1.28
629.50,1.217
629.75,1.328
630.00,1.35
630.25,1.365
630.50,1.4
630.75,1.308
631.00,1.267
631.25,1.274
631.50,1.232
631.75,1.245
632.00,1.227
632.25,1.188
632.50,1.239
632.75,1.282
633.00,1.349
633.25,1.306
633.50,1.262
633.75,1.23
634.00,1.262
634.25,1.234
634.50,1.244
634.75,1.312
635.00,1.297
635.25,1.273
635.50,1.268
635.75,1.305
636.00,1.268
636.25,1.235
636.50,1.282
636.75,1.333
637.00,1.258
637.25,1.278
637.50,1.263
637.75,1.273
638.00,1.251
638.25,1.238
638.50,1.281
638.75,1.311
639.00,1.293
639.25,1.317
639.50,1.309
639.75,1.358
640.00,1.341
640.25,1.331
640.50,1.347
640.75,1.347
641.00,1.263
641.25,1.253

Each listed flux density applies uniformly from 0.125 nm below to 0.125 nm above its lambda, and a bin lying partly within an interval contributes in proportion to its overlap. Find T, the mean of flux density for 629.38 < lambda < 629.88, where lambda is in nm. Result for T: 1.27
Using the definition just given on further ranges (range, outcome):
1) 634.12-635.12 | 1.27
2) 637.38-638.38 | 1.26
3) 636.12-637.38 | 1.28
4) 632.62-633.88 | 1.29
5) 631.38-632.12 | 1.23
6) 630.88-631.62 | 1.26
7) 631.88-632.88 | 1.23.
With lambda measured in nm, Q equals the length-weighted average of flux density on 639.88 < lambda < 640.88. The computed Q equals 1.34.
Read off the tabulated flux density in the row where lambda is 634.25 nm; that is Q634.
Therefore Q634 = 1.234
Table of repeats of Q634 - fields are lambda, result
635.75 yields 1.305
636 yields 1.268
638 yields 1.251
